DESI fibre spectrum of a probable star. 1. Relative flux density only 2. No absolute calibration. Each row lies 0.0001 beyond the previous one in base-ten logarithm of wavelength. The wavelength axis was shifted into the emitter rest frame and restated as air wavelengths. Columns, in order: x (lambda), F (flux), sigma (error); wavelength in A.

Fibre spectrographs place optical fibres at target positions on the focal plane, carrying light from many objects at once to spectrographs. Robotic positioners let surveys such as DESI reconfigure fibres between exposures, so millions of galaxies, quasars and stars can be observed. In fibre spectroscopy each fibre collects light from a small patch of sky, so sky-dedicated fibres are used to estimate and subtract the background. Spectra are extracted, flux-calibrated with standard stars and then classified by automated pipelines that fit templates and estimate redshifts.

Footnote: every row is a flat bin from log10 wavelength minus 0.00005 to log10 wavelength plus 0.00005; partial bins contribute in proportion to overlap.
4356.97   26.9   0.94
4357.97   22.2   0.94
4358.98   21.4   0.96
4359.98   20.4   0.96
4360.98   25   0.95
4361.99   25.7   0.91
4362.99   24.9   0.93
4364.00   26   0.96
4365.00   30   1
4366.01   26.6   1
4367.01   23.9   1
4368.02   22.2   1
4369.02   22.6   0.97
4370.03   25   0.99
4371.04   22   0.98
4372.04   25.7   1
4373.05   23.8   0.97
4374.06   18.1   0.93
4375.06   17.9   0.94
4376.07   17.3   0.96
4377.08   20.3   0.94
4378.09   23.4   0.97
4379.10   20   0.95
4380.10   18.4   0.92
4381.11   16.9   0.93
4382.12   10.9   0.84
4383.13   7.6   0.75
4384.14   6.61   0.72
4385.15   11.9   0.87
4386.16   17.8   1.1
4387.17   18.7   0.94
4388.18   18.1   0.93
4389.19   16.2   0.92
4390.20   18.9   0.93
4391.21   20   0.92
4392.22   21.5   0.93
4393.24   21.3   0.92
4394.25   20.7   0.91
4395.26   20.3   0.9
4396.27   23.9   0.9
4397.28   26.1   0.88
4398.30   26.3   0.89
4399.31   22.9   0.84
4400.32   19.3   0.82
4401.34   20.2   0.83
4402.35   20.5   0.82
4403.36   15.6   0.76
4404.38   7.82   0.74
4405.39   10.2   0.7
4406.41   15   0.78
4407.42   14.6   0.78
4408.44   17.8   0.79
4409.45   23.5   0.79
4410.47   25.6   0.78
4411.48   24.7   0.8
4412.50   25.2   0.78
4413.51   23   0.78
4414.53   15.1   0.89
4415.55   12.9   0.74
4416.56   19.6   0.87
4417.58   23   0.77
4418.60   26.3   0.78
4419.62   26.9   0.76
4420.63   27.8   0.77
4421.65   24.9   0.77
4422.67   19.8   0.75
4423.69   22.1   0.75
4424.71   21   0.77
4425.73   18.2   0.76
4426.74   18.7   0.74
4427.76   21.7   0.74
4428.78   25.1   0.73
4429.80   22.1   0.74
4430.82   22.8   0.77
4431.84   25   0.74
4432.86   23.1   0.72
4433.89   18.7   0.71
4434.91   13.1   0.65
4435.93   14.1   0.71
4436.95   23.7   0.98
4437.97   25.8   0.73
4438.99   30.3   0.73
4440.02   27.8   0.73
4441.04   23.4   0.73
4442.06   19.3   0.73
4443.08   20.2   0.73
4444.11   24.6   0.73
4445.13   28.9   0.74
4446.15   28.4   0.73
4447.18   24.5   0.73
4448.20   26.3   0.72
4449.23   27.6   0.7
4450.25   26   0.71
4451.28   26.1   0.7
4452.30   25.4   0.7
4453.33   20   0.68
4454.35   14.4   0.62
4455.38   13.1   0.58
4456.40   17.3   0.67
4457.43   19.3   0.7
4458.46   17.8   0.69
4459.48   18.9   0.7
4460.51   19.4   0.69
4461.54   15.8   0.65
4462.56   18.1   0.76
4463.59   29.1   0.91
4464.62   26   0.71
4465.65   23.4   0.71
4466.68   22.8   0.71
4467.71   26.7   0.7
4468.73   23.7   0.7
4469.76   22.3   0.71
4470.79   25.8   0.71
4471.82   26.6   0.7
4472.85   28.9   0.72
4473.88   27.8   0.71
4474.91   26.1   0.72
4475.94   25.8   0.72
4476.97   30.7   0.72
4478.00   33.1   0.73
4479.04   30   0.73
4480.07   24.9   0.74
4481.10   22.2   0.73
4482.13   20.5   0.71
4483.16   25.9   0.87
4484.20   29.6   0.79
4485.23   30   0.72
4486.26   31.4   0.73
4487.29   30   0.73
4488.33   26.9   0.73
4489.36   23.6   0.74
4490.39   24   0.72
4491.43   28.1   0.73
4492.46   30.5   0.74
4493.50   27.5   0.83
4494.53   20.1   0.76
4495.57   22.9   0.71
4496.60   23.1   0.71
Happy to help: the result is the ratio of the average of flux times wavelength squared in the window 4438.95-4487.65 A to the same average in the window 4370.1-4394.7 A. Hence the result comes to 1.39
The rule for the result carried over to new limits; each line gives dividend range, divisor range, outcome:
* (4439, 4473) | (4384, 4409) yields 1.29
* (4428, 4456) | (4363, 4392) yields 1.20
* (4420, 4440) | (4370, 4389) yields 1.28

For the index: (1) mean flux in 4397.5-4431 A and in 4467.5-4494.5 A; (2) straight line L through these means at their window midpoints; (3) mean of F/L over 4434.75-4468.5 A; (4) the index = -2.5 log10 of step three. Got 0.08 mag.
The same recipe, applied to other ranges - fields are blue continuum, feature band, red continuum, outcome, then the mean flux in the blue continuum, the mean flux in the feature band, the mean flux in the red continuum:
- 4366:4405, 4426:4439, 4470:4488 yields 0.09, 19.3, 21.5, 27.5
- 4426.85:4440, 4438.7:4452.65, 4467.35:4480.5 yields -0.08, 22.2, 25.6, 27.1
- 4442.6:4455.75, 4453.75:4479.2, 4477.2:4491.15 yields 0.10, 23.6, 23.2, 27.2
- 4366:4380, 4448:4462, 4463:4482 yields 0.24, 21.8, 20.4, 26.3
